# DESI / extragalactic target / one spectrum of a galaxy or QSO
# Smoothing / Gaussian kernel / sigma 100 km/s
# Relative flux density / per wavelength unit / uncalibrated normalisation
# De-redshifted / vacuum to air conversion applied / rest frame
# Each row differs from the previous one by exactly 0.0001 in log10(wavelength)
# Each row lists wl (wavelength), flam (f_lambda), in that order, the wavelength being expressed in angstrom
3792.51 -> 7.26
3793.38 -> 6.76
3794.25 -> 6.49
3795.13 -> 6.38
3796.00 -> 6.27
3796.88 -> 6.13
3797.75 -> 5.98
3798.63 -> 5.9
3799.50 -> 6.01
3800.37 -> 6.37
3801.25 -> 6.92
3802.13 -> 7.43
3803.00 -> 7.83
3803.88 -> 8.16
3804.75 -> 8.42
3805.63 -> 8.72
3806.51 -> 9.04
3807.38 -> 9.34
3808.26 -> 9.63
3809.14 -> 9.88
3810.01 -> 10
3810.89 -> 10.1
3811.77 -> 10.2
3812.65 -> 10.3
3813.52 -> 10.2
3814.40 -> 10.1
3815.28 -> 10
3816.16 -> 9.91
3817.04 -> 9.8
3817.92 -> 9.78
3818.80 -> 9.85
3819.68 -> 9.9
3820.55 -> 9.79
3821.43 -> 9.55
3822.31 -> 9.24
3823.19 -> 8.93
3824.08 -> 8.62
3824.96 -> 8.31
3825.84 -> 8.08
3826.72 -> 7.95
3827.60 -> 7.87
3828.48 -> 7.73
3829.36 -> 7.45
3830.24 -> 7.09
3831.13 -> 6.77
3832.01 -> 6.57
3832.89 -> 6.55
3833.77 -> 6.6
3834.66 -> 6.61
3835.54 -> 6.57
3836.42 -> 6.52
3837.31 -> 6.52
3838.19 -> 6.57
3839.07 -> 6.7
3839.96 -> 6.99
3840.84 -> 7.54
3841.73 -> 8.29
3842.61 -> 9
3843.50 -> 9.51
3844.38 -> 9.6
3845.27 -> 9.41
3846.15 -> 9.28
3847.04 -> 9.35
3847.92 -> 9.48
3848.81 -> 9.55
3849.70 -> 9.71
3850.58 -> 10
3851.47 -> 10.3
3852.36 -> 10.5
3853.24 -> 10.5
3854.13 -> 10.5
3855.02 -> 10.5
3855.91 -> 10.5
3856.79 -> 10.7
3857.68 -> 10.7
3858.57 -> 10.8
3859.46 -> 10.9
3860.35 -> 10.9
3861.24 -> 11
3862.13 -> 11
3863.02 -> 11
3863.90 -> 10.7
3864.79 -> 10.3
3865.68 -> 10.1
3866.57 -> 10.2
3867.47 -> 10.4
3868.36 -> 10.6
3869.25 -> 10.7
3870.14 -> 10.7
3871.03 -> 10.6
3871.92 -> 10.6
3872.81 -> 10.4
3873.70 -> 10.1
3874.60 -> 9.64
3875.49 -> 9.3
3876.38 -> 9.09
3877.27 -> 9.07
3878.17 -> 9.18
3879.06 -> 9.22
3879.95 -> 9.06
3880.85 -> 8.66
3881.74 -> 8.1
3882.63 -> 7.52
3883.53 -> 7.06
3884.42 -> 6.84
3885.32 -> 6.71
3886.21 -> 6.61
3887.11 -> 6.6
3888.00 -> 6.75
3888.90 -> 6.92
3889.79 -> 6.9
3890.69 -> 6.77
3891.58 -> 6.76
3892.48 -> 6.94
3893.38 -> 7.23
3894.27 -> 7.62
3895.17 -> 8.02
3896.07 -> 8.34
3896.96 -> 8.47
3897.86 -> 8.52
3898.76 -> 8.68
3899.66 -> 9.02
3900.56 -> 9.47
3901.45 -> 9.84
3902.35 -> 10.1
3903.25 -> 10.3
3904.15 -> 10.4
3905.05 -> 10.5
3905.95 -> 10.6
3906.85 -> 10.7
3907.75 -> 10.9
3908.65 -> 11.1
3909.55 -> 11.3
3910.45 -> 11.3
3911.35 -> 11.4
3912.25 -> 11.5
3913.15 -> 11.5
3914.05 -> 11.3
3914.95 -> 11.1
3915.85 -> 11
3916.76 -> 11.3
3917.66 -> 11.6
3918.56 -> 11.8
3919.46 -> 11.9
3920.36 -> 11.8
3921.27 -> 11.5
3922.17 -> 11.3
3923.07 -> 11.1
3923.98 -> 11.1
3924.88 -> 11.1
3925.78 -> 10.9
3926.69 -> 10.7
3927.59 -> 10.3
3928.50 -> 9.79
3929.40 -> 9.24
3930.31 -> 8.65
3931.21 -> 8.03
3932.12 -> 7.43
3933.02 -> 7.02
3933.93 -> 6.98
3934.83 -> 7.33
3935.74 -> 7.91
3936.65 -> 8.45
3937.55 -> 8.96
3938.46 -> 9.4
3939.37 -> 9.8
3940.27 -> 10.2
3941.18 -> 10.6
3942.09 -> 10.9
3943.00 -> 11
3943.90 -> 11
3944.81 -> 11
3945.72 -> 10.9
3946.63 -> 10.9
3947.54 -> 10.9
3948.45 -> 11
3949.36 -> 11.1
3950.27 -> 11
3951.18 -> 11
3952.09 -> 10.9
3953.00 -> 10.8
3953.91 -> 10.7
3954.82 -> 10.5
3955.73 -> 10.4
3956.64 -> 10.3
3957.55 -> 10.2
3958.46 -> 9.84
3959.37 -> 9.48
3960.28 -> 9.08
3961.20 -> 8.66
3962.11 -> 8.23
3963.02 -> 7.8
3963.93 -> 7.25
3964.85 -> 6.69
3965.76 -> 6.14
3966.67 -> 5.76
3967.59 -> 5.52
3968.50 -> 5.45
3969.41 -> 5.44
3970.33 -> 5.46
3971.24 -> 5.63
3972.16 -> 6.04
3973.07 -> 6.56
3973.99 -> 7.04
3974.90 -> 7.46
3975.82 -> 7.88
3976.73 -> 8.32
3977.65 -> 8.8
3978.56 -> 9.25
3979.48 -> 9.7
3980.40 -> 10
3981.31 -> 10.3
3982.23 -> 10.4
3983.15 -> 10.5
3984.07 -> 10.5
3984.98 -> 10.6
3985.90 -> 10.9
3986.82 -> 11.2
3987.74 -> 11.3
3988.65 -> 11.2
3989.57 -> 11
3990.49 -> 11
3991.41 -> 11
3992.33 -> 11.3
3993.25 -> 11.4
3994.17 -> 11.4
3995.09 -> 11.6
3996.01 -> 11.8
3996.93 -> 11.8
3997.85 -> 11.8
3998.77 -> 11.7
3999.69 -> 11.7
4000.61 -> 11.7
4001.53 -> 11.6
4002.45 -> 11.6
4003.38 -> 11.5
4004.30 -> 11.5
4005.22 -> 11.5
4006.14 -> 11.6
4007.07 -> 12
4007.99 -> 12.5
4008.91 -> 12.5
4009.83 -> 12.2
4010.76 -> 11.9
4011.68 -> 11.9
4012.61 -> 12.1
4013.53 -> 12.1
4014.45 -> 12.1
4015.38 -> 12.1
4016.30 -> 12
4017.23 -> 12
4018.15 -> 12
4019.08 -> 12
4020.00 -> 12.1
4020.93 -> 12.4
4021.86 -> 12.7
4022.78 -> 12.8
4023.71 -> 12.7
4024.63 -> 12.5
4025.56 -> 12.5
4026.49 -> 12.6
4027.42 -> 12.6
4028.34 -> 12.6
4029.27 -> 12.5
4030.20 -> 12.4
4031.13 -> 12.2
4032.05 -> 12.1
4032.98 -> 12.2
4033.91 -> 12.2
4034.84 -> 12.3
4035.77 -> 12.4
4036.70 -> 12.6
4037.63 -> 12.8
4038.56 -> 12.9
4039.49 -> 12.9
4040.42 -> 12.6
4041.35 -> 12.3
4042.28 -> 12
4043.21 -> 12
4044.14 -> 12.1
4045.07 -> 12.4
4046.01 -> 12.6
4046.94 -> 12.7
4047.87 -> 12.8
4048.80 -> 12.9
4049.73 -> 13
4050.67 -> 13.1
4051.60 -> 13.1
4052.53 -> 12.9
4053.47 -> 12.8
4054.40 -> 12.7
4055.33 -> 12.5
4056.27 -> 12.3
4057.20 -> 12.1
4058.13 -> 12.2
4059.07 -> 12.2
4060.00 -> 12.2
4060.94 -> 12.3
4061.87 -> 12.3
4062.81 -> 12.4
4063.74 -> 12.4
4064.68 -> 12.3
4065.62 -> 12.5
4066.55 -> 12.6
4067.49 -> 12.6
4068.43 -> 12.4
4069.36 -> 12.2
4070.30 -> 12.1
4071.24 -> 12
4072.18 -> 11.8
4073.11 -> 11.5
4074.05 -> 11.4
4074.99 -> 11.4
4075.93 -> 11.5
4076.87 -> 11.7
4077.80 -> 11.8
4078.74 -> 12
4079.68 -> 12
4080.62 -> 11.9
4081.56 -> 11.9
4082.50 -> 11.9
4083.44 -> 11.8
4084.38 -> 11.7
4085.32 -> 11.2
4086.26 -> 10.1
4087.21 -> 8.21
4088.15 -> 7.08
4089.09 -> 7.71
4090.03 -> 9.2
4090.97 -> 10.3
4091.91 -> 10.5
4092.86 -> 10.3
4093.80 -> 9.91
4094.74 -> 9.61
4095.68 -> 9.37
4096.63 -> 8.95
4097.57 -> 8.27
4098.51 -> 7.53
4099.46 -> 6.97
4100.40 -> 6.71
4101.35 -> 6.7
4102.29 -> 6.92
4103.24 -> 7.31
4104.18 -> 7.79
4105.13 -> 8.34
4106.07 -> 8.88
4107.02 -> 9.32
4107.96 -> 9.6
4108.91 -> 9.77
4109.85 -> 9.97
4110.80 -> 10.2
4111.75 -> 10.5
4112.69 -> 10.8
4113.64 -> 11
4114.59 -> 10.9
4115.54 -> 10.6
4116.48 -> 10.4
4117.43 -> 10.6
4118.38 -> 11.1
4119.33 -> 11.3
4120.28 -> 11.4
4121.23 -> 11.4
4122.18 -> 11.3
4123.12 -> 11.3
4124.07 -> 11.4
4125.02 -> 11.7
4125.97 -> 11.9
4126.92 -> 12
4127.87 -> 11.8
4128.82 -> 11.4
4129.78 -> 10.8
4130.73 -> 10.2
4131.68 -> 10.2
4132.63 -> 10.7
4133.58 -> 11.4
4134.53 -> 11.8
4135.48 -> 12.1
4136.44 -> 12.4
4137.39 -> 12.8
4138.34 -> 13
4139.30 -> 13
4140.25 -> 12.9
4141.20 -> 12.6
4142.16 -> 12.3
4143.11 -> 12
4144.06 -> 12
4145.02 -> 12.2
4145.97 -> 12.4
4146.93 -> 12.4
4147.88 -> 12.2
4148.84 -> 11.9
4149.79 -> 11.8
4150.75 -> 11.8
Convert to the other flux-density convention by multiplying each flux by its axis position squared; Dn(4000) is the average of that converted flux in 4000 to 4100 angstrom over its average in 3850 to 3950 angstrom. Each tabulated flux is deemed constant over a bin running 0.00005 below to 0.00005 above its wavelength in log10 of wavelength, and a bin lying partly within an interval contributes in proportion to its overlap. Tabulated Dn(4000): 1.30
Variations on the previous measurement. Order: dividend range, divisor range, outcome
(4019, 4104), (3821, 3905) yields 1.44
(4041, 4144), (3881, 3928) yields 1.28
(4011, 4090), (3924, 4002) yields 1.32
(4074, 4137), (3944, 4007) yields 1.12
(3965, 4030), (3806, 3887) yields 1.26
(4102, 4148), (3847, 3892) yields 1.33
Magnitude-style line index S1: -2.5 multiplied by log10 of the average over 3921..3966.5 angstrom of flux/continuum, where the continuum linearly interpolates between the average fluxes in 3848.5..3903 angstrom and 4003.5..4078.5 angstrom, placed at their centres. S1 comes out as 0.09 mag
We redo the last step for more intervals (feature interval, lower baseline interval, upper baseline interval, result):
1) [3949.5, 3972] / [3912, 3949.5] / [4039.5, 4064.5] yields 0.27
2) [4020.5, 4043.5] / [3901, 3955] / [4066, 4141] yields -0.18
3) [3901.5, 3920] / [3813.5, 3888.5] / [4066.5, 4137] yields -0.18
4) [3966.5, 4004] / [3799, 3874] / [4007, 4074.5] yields 0.19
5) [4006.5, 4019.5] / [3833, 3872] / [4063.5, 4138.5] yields -0.18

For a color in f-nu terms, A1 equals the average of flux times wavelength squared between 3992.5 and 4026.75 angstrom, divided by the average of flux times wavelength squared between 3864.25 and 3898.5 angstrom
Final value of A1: 1.49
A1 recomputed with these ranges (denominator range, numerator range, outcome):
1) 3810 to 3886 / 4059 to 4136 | 1.32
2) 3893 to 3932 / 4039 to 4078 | 1.29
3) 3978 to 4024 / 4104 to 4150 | 1.04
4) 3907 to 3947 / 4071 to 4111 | 1.03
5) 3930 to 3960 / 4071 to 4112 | 1.07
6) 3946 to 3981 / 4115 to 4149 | 1.47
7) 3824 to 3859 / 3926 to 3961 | 1.21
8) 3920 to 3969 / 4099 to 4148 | 1.24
